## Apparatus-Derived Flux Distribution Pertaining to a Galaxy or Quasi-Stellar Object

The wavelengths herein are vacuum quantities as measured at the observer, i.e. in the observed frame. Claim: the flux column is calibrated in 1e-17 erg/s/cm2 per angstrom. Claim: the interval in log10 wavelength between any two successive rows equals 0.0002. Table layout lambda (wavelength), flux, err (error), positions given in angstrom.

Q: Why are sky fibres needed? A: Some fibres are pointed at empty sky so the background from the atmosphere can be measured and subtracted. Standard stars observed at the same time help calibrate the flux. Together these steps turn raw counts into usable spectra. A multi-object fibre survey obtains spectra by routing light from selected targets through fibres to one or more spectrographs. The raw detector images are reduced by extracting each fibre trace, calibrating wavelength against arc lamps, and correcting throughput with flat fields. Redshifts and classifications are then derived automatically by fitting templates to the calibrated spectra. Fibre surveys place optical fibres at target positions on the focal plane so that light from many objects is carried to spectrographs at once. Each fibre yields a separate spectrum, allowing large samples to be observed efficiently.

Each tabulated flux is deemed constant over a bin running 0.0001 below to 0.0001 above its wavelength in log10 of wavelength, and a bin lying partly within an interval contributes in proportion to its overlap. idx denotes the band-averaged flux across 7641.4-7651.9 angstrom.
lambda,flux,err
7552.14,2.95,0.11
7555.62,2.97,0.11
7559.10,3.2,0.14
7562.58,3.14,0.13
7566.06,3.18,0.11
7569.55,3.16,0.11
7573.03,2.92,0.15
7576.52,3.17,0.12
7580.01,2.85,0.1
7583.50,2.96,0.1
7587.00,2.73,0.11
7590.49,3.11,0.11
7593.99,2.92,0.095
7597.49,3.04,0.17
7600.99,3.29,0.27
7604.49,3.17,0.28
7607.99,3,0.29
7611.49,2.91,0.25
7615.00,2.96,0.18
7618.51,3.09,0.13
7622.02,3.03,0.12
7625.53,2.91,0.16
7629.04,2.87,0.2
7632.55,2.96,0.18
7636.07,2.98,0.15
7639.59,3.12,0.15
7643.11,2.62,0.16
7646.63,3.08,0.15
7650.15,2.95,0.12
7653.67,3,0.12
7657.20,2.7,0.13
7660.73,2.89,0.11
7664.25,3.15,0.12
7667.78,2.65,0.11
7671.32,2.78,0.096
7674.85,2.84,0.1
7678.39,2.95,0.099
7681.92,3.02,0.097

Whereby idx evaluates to 2.89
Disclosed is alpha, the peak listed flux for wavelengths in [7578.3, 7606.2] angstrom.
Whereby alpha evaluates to 3.29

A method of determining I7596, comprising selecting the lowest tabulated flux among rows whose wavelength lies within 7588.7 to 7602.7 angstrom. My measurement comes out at 2.92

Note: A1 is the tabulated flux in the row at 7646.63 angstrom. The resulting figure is 3.08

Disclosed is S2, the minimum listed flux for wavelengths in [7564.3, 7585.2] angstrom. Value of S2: 2.85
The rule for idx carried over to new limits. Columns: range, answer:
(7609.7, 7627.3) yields 2.98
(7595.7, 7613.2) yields 3.08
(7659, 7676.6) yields 2.86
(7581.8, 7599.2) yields 2.95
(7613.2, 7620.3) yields 3.02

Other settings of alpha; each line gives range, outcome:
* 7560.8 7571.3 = 3.18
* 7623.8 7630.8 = 2.91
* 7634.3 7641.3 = 3.12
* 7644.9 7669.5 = 3.15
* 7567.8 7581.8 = 3.17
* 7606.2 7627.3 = 3.09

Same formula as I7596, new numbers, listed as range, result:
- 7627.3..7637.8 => 2.87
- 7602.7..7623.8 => 2.91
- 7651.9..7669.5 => 2.65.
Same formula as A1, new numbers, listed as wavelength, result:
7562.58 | 3.14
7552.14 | 2.95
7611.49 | 2.91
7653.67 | 3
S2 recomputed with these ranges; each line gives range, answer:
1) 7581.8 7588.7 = 2.73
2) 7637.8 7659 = 2.62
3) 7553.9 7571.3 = 2.97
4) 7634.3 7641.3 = 2.98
